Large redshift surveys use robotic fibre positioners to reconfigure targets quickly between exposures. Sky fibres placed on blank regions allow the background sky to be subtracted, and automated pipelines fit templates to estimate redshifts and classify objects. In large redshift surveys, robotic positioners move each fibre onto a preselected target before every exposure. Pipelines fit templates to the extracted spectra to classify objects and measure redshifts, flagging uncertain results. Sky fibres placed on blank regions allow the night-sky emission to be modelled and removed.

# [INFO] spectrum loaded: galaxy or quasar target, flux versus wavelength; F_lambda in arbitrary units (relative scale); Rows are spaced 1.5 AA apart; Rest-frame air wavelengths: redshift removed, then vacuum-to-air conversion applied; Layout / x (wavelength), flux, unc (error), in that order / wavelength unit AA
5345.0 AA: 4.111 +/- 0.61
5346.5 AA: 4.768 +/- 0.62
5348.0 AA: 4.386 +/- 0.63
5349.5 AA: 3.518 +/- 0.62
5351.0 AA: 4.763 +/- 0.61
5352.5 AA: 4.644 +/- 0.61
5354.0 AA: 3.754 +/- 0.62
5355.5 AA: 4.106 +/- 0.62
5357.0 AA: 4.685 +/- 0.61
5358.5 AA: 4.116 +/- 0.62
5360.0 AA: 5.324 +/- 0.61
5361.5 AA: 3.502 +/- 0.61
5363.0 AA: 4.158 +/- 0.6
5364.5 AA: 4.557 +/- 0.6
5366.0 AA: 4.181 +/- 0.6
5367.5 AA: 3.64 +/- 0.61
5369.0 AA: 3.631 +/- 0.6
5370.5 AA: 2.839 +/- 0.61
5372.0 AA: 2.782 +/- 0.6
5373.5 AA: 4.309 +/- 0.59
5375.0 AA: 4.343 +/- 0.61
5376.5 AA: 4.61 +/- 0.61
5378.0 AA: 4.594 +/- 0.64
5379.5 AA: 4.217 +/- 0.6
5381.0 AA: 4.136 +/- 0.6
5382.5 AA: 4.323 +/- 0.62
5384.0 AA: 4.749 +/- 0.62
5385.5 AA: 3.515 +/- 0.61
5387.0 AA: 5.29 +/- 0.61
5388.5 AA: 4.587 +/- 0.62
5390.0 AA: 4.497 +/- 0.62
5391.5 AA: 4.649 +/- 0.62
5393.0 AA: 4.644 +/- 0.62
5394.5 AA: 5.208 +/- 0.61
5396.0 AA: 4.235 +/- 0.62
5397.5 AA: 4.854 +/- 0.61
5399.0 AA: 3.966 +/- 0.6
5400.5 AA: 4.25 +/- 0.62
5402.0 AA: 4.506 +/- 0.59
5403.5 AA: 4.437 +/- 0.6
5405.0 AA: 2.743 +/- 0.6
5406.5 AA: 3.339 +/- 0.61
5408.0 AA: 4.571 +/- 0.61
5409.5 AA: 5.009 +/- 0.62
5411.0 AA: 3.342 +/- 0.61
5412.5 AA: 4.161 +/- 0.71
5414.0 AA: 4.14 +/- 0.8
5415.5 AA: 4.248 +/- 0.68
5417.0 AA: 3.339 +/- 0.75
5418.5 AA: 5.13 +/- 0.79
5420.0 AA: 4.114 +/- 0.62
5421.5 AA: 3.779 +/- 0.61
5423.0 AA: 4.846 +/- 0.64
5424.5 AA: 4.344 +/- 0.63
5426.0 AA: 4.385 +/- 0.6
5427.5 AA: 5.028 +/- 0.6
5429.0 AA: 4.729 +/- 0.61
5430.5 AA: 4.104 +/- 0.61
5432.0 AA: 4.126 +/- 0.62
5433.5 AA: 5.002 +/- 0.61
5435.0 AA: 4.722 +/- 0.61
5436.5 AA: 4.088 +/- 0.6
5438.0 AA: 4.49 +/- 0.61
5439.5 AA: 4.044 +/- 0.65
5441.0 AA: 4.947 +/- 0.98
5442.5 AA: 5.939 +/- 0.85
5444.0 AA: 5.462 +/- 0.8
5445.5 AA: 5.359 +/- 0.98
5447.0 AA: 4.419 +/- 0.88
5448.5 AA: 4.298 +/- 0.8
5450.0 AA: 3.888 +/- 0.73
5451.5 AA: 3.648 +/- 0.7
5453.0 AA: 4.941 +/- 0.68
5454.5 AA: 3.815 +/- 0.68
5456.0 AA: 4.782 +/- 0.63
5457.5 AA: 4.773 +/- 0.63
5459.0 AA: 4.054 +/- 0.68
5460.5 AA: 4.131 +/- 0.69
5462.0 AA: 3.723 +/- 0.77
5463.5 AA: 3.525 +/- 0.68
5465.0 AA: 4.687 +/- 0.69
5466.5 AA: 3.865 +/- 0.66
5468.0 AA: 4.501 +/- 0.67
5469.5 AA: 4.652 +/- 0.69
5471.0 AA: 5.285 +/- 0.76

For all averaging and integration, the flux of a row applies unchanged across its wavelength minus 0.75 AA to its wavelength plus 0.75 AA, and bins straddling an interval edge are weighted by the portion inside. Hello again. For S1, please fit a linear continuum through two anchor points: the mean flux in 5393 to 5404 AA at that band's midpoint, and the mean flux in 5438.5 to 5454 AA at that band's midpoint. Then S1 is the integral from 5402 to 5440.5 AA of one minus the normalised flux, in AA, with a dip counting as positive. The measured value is 2.76 AA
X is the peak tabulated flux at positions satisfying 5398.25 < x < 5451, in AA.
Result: 5.939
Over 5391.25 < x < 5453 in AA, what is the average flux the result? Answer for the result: 4.41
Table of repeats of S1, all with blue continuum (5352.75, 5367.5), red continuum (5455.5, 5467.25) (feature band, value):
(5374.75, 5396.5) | -1.46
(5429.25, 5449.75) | -2.34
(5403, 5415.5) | 0.71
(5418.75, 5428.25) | -0.56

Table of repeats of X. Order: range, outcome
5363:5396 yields 5.29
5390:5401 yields 5.208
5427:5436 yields 5.028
